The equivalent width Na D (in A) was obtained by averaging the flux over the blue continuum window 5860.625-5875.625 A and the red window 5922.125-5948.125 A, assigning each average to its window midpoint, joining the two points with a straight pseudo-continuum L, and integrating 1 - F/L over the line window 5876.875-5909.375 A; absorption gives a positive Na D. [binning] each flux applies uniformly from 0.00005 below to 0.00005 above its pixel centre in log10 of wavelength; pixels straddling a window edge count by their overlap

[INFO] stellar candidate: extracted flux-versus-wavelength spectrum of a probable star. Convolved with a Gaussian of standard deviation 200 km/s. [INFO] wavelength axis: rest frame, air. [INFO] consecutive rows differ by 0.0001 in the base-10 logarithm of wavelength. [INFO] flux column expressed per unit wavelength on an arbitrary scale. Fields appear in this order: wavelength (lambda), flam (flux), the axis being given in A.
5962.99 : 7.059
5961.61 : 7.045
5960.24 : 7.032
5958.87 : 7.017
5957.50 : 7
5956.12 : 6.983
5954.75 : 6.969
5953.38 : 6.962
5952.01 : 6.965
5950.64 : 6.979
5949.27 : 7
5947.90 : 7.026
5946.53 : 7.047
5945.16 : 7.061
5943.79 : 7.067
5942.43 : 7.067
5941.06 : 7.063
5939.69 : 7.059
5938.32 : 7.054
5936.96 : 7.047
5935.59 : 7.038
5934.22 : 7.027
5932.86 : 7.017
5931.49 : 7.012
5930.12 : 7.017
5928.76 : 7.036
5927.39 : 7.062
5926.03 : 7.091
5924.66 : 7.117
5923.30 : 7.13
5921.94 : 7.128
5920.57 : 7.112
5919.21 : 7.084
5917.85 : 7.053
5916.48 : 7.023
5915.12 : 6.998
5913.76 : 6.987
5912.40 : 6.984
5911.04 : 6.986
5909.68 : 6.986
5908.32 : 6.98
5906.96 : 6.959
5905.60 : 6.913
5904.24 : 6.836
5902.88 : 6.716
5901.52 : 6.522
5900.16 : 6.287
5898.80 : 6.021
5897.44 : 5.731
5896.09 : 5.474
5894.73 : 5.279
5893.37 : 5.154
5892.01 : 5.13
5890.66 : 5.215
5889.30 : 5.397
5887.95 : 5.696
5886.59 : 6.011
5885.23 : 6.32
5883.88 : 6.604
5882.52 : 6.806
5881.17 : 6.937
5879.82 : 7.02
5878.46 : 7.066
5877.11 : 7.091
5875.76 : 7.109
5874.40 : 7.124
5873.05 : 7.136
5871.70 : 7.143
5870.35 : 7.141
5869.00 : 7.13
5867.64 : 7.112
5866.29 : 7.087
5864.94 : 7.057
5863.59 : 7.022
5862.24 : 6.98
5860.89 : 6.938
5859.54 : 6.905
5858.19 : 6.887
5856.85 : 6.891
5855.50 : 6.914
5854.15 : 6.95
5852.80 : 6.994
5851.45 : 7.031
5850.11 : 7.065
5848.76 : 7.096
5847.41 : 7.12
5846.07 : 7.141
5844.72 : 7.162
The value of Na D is 3.8 A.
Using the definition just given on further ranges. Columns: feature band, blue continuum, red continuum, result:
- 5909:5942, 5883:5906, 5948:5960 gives -2.84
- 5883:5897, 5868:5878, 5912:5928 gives 2.87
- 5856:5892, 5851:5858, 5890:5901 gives -2.55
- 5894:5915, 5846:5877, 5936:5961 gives 1.53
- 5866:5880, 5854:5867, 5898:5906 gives -0.57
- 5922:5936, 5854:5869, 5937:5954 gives -0.07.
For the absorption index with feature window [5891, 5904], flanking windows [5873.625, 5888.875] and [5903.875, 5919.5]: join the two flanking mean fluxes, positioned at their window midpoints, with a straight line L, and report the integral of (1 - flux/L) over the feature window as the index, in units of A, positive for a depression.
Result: 1.9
